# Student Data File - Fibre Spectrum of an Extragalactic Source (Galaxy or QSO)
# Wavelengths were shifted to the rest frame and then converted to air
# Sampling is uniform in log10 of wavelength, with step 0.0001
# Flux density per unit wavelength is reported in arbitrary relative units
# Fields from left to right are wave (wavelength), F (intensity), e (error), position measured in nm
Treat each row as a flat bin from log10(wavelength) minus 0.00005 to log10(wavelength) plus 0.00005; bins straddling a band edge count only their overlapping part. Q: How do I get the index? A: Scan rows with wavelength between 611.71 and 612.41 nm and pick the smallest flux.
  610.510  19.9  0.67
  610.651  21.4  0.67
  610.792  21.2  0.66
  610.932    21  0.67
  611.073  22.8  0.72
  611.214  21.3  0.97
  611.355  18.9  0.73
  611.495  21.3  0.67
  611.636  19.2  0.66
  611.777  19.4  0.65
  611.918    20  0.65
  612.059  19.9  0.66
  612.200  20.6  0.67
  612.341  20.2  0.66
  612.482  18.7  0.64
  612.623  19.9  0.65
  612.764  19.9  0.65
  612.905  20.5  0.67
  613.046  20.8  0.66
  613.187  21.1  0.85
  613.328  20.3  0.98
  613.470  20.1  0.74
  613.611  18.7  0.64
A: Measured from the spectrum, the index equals 19.4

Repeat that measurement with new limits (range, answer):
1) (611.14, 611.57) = 18.9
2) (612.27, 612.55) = 18.7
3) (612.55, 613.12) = 19.9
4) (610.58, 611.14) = 21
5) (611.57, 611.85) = 19.2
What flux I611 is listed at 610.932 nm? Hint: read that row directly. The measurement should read 21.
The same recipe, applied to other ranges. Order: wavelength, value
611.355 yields 18.9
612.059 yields 19.9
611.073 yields 22.8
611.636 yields 19.2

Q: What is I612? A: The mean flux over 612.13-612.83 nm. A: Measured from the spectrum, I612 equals 19.9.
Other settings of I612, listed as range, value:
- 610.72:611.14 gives 21.7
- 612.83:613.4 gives 20.7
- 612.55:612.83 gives 19.9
